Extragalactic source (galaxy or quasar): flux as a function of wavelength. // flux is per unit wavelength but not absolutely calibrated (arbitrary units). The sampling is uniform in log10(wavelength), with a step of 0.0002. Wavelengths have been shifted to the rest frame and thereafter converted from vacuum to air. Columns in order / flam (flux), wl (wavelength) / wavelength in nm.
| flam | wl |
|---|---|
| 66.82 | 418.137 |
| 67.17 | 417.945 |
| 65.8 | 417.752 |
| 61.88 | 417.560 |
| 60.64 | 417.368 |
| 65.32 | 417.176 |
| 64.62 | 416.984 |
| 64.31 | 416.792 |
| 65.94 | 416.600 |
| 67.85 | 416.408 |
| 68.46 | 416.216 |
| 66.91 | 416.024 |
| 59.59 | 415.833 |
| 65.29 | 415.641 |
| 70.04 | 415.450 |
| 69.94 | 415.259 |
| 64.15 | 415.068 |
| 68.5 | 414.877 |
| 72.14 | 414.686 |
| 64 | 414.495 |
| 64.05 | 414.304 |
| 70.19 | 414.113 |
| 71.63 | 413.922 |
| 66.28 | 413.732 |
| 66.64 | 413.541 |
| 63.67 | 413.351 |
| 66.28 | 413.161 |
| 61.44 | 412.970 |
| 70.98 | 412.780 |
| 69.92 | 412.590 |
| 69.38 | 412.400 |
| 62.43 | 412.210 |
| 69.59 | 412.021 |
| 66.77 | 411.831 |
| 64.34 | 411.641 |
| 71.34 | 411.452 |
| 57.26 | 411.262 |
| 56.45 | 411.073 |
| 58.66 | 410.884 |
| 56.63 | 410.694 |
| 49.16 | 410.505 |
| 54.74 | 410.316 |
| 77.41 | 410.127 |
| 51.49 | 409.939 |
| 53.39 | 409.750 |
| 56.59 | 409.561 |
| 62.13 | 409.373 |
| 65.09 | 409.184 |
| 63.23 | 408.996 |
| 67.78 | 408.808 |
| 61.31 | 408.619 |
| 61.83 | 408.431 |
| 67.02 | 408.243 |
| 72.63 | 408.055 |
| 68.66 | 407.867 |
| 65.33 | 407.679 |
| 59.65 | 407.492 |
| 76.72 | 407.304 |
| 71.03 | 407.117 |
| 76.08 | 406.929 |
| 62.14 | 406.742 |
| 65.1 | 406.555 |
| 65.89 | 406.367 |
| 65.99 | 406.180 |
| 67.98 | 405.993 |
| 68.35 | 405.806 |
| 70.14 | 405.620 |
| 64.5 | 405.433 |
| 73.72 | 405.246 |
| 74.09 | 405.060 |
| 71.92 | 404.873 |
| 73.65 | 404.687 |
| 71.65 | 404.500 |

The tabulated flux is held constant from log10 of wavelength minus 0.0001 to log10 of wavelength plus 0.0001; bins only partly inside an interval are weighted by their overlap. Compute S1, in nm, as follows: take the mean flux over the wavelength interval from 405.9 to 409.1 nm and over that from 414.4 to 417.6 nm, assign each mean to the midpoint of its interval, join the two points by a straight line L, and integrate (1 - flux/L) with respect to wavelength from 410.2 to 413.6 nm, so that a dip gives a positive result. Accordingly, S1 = 0.17 nm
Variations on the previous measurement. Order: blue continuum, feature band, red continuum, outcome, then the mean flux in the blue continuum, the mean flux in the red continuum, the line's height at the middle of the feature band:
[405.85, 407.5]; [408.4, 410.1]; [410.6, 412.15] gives 0.111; 68.3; 62.6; 65.2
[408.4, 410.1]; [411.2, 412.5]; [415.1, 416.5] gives -0.059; 60.9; 66.8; 63.2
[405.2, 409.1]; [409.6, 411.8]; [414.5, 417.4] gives 0.249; 67.3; 66.3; 66.9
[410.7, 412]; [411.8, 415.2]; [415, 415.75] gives -0.110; 62.4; 67.4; 65.1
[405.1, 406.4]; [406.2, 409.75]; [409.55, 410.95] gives -0.155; 68.5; 57.2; 62.9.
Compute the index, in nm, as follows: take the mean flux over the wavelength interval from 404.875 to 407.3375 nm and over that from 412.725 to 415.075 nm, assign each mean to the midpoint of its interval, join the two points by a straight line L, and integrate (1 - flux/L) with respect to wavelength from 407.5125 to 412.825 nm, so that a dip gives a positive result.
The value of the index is 0.38 nm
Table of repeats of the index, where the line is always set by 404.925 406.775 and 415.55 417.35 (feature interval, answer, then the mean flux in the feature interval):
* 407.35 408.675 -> 0.03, 65.7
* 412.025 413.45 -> -0.01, 66.5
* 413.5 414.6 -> -0.02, 67.2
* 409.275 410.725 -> 0.20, 57.8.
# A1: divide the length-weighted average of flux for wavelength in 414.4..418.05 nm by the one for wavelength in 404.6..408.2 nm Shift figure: 0.95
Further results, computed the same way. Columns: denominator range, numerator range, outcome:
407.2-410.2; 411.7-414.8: 1.04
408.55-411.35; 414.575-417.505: 1.11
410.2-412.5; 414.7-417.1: 1.08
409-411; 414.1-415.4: 1.15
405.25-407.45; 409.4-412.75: 0.90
